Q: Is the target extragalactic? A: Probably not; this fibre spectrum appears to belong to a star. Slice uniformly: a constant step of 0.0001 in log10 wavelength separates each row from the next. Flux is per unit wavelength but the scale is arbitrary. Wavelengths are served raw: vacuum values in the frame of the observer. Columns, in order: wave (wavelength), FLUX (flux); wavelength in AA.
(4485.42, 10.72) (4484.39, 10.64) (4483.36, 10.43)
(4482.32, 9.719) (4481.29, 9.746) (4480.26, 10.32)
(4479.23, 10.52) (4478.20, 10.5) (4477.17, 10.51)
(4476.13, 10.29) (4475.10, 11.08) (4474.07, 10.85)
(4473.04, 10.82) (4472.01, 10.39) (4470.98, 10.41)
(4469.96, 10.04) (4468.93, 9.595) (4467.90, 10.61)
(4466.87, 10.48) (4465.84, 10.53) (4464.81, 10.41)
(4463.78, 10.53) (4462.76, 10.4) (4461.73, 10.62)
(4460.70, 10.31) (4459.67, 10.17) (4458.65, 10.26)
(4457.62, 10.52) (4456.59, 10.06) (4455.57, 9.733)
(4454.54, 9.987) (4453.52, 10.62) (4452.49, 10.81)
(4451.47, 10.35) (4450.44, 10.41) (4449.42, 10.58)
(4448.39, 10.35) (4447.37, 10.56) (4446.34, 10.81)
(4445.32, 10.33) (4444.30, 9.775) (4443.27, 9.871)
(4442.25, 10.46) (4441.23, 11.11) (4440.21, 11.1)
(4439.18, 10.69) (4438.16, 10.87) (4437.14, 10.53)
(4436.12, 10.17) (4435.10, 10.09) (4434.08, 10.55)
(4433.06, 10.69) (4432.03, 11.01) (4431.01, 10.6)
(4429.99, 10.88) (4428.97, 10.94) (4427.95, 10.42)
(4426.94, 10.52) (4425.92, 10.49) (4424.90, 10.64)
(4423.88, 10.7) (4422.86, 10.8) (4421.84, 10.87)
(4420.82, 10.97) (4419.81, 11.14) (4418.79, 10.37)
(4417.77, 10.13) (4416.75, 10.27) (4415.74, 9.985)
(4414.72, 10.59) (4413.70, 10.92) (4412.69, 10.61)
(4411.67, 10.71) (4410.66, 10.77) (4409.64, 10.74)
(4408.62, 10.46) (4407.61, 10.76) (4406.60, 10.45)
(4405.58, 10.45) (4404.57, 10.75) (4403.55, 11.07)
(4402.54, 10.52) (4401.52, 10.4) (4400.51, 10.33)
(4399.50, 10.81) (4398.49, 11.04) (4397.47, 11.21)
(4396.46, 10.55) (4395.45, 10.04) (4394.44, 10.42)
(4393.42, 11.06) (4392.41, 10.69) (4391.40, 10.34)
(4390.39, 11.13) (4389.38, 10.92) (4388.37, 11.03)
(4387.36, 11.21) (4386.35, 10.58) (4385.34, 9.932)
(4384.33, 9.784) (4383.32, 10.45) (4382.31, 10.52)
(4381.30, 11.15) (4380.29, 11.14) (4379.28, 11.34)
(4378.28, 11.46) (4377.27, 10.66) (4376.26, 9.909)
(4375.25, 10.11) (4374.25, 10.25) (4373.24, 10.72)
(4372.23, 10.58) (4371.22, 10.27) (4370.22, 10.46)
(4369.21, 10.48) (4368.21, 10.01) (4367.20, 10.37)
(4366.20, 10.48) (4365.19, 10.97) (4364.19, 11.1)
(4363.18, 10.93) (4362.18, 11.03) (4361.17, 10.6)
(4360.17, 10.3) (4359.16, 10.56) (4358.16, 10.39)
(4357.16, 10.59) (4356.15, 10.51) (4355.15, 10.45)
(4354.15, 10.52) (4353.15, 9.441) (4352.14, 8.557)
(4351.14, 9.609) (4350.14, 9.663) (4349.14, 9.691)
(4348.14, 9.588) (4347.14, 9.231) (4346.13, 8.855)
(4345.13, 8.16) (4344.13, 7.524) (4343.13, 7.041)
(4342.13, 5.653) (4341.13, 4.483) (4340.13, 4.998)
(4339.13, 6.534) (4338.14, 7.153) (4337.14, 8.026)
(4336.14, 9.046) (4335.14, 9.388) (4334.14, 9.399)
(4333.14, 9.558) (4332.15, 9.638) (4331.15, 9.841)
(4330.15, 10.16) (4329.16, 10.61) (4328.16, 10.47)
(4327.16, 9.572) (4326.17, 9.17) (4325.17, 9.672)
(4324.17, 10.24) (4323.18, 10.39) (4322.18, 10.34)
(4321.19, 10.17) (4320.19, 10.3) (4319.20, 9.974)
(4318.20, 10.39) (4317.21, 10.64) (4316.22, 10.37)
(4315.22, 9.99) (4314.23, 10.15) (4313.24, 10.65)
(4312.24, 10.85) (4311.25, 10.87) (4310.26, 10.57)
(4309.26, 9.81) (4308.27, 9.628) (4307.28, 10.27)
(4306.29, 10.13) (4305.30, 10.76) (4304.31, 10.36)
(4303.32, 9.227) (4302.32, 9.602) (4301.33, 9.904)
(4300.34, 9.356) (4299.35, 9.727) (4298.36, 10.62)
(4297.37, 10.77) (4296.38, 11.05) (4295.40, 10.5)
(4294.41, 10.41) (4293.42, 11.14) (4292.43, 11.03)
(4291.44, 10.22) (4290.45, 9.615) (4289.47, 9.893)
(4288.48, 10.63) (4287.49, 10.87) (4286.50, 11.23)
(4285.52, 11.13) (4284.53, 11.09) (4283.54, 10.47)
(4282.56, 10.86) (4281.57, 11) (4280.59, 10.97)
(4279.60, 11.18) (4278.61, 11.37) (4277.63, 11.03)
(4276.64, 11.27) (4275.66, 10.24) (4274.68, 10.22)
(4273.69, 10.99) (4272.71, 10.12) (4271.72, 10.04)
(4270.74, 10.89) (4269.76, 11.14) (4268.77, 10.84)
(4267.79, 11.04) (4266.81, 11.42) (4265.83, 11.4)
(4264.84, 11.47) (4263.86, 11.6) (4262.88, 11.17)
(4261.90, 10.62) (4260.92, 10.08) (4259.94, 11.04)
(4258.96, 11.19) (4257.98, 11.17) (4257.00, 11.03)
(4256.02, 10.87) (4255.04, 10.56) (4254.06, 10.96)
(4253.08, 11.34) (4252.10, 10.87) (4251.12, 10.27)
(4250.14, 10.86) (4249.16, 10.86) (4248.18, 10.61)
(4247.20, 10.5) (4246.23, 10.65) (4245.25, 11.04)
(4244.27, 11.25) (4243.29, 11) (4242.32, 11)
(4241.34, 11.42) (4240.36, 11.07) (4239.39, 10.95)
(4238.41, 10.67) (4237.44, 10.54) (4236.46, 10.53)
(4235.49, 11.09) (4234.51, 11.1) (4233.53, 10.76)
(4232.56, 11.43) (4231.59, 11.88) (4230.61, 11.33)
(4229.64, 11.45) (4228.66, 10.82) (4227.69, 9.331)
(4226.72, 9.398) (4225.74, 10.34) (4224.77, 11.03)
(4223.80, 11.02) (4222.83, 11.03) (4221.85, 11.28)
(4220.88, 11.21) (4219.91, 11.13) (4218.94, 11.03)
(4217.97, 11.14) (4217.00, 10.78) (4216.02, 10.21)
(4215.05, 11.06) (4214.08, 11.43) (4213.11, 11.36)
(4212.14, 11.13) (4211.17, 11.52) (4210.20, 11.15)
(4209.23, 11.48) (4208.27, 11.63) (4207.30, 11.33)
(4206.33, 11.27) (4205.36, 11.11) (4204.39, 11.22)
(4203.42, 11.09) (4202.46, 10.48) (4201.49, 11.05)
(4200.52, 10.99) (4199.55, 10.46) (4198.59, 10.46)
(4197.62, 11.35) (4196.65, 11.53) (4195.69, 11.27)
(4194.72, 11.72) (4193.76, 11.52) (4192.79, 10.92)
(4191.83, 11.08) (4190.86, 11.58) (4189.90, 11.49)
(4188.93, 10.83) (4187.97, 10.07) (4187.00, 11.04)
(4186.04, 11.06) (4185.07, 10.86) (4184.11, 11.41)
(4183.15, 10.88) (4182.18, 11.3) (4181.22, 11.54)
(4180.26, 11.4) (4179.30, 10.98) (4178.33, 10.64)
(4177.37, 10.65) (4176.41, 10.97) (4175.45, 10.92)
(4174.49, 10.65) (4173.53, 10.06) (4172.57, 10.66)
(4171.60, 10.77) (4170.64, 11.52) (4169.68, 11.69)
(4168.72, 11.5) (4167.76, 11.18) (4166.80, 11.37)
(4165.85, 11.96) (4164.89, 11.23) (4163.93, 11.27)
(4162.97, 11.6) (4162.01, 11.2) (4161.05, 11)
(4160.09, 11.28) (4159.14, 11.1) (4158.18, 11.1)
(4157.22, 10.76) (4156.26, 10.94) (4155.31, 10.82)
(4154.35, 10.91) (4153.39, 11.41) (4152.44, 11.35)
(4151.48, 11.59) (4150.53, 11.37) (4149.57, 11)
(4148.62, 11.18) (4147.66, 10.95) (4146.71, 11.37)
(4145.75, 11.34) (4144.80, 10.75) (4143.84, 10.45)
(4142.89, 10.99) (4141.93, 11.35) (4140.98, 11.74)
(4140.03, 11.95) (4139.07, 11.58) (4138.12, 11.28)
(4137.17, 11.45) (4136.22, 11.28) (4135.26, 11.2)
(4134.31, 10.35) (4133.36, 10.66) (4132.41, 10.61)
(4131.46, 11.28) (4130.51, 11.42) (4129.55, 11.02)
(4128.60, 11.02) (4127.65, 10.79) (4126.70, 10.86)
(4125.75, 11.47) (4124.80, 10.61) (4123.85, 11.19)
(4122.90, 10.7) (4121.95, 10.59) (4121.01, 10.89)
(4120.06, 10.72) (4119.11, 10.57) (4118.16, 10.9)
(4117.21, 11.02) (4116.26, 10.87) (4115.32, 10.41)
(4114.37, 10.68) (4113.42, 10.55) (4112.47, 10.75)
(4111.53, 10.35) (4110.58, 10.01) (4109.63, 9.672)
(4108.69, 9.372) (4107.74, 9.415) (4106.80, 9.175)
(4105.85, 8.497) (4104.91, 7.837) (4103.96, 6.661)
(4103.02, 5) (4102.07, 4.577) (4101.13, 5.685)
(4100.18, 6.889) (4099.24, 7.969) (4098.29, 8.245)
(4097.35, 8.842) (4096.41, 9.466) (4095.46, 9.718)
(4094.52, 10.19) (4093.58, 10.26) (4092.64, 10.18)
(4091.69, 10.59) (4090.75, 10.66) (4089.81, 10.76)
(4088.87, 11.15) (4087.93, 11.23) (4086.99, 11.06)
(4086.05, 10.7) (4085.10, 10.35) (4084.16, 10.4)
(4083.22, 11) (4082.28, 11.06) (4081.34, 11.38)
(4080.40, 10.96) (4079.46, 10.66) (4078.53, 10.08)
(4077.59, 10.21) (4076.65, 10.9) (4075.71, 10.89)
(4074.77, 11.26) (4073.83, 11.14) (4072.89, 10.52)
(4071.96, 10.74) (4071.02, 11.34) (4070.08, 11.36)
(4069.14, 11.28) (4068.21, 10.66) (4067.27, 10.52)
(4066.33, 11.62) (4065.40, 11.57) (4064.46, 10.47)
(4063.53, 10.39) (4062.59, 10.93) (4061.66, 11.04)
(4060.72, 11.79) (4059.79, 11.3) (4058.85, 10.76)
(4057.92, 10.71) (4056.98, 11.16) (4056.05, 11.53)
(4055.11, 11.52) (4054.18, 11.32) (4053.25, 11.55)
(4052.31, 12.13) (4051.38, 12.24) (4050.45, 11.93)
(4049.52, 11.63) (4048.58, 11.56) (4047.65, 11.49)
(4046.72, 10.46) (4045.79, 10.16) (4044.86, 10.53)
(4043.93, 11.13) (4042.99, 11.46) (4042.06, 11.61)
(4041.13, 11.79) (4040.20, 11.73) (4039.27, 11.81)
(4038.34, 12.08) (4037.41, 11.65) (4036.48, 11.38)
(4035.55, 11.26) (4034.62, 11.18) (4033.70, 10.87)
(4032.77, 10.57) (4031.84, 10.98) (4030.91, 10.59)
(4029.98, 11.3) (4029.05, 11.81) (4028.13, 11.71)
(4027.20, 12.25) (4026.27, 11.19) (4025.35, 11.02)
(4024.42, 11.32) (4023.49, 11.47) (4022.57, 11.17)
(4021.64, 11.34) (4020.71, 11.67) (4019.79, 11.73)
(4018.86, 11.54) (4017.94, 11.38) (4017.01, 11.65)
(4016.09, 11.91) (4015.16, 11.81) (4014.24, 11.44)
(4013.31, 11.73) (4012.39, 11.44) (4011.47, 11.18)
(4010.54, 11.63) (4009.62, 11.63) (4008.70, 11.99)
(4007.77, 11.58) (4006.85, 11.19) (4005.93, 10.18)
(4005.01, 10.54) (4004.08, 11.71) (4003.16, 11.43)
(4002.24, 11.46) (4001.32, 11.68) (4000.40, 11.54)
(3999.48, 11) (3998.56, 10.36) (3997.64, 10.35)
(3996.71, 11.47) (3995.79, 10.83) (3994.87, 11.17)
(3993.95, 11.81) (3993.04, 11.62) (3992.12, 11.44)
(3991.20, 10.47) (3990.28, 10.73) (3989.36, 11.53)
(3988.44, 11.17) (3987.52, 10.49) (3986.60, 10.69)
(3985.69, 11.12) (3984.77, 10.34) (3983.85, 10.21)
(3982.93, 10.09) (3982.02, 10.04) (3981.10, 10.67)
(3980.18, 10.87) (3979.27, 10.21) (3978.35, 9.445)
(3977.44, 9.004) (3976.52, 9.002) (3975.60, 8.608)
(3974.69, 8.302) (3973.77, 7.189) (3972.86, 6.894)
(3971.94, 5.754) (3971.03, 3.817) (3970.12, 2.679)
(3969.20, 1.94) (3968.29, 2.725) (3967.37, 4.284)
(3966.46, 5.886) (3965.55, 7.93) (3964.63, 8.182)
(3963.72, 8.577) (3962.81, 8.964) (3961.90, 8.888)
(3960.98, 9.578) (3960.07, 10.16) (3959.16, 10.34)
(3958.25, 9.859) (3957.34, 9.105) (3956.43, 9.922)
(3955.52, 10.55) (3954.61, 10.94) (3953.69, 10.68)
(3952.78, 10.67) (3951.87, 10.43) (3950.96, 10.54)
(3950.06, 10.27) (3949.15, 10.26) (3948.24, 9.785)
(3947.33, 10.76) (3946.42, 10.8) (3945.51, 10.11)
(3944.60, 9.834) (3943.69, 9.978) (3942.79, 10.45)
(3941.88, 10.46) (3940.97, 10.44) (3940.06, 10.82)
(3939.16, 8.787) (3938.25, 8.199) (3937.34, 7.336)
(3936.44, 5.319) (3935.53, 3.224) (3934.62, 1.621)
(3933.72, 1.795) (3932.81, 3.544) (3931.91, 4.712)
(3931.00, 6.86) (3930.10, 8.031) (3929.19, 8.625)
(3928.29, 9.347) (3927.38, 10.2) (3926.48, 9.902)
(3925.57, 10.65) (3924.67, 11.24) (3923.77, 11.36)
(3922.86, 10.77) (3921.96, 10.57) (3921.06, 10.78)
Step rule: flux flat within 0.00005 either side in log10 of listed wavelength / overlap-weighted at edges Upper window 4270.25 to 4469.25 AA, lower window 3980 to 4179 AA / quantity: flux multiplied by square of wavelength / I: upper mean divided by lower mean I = 1.09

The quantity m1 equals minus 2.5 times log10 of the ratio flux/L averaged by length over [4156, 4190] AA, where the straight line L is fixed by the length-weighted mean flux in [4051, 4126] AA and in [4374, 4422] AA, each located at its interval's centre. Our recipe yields -0.07 mag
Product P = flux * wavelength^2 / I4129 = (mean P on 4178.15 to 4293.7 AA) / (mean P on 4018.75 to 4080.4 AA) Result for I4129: 1.1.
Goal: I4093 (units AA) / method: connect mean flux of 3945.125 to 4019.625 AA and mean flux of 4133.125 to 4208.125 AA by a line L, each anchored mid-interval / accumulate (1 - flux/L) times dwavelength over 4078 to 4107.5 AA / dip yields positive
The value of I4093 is 3.4 AA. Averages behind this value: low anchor 9.91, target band 9.4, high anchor 11.1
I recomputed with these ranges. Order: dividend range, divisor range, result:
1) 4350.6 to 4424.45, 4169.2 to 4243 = 1.04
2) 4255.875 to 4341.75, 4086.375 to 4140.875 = 1.11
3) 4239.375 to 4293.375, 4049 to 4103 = 1.14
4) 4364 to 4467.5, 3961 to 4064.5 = 1.22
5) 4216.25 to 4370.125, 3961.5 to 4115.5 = 1.13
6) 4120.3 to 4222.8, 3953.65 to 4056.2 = 1.16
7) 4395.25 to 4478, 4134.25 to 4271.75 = 1.06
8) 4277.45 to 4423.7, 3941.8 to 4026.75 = 1.21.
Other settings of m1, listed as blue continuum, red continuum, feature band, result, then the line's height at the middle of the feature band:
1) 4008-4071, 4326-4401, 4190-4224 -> -0.06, 10.6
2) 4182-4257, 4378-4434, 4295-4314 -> 0.06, 10.9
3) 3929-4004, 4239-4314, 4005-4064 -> -0.21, 9.39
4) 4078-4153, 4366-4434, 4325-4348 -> 0.24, 10.6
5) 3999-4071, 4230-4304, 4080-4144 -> 0.10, 11.2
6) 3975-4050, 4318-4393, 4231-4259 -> -0.07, 10.2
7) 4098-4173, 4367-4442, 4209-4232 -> -0.04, 10.5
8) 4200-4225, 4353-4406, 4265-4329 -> 0.04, 10.9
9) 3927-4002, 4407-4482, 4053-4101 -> -0.14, 9.33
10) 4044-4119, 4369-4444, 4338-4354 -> 0.31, 10.6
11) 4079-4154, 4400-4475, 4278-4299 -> -0.03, 10.4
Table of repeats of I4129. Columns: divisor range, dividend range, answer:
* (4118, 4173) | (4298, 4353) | 0.92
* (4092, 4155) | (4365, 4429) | 1.18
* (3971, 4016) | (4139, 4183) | 1.15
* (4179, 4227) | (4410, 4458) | 1.06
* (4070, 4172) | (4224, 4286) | 1.10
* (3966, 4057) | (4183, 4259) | 1.15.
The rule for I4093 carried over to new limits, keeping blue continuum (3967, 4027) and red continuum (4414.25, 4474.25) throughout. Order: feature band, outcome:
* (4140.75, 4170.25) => -2.66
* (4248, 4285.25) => -1.94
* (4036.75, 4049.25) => -1.40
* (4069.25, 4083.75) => -0.96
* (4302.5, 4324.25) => 0.27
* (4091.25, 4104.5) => 2.70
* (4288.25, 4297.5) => -0.12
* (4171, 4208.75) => -2.65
